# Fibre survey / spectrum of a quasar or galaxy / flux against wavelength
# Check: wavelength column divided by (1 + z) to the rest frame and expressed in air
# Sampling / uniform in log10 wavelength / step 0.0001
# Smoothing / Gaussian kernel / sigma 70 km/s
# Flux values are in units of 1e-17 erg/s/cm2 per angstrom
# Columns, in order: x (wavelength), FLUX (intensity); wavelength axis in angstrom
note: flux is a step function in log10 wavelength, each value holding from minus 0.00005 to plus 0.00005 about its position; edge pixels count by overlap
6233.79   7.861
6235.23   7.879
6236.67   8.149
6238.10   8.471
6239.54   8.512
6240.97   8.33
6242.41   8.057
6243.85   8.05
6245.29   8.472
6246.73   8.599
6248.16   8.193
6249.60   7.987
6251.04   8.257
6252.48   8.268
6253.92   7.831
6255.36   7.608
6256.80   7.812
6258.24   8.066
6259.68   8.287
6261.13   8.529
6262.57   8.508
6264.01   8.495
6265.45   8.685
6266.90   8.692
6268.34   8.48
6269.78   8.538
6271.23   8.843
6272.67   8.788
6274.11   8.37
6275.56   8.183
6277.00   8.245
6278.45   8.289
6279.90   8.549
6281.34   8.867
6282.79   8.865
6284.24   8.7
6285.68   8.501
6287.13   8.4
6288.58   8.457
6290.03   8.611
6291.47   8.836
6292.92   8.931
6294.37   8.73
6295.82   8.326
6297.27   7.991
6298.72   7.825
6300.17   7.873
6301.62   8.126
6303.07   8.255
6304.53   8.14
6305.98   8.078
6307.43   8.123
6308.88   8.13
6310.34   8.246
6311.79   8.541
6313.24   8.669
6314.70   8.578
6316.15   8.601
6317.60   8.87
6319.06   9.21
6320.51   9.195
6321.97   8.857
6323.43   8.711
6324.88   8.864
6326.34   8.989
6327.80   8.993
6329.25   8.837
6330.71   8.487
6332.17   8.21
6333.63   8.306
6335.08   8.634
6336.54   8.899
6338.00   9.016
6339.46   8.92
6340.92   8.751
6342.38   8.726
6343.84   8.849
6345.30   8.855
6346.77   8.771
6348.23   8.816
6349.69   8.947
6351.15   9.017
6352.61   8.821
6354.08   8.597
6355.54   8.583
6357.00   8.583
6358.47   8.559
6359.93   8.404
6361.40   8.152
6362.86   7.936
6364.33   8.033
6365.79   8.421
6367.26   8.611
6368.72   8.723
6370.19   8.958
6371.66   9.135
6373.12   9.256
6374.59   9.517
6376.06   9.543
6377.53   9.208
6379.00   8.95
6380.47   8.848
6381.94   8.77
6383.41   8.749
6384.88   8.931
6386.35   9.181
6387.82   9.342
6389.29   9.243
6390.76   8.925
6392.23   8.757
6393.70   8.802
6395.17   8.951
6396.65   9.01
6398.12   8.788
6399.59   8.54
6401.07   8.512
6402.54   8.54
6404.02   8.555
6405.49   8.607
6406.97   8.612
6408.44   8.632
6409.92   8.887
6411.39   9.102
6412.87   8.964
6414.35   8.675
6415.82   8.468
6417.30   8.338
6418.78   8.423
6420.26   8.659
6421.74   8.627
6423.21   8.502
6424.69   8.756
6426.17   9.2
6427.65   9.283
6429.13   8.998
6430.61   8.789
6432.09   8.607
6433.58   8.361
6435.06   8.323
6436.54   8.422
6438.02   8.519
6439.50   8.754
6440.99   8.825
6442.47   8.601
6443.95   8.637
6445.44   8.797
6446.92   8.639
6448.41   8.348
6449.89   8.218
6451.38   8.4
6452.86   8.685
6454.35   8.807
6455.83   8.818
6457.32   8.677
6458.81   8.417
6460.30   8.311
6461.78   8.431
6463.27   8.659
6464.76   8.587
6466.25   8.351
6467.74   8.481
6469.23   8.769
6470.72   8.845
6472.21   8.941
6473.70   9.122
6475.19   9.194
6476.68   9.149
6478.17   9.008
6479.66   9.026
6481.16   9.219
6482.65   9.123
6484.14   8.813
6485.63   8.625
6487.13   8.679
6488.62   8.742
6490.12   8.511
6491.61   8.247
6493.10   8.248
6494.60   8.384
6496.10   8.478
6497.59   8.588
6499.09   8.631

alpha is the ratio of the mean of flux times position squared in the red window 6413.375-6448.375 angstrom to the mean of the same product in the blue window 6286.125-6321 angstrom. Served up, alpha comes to 1.1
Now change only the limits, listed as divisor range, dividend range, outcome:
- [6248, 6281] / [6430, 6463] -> 1.09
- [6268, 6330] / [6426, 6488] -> 1.07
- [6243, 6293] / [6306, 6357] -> 1.06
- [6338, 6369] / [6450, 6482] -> 1.05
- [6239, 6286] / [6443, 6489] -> 1.11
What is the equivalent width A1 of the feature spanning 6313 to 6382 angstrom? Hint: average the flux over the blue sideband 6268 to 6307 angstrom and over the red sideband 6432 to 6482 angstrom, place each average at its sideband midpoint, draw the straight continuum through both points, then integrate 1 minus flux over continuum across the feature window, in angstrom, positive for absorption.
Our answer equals -2.07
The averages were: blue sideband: 8.43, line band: 8.77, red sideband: 8.68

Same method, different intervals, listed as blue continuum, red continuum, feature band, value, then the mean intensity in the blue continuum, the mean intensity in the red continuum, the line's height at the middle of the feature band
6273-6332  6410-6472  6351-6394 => -1.2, 8.53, 8.64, 8.58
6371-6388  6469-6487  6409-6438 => 1.1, 9.11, 8.98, 9.05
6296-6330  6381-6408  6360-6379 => -0.1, 8.51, 8.82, 8.73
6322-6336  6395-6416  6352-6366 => 0.5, 8.68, 8.72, 8.7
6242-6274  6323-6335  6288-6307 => 0.5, 8.32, 8.68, 8.52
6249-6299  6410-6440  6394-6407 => -0.1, 8.42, 8.69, 8.65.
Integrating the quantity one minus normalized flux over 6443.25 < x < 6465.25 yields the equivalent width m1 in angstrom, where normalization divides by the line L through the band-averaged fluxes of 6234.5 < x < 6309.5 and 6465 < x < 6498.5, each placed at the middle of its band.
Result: 0.3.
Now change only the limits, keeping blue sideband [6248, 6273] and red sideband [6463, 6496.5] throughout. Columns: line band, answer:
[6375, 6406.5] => -1.18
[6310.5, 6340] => -1.09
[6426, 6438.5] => -0.07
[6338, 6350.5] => -0.53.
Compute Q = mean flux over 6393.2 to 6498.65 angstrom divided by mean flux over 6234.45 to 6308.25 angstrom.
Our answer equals 1.0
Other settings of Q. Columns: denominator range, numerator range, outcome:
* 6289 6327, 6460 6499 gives 1.02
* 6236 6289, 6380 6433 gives 1.05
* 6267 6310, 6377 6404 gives 1.05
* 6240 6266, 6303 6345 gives 1.05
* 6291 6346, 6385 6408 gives 1.03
